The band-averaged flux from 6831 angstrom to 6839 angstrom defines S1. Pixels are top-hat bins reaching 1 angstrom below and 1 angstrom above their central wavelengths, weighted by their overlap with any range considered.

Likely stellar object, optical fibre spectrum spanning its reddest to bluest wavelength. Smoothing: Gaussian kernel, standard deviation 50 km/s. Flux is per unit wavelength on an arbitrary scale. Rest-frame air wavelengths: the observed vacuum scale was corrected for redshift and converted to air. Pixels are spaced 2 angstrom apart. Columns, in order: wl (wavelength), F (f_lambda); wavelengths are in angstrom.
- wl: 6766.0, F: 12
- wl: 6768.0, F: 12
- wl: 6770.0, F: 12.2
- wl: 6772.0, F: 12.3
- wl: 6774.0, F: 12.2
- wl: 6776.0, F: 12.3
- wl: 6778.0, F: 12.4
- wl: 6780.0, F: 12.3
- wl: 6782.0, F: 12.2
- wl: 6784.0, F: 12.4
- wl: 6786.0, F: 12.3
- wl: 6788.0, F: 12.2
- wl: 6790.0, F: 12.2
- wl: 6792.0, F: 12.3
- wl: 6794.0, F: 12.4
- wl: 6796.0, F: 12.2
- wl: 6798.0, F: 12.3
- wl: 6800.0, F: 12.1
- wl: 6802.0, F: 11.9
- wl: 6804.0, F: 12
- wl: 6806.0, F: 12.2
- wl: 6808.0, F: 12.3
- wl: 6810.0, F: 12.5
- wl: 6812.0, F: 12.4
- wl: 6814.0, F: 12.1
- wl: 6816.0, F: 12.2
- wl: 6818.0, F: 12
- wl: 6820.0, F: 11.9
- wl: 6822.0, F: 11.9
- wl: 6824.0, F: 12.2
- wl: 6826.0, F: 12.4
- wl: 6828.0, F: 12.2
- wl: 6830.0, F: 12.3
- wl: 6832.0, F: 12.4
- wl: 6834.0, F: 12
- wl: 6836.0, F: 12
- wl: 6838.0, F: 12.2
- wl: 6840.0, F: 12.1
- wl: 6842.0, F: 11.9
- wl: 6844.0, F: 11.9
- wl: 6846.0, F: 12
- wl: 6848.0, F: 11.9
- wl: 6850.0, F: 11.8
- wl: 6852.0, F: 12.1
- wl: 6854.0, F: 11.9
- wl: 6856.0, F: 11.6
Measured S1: 12.1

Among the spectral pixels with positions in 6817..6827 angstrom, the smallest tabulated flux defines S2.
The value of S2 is 11.9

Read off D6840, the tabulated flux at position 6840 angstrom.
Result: 12.1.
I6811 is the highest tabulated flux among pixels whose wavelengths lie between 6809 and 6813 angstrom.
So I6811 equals 12.5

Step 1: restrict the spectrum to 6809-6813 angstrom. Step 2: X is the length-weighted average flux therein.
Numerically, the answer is 12.4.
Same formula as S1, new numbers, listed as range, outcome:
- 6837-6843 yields 12.1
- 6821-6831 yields 12.2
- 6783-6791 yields 12.3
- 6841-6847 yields 11.9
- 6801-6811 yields 12.2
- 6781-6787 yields 12.3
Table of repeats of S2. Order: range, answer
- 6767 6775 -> 12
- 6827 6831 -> 12.2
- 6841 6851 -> 11.8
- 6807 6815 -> 12.1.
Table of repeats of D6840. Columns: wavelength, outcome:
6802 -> 11.9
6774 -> 12.2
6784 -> 12.4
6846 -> 12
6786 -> 12.3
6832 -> 12.4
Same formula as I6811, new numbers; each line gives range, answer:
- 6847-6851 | 11.9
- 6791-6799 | 12.4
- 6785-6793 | 12.3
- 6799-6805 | 12.1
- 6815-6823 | 12.2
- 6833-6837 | 12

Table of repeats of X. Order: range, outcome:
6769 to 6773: 12.2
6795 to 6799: 12.2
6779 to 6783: 12.2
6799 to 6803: 12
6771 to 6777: 12.3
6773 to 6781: 12.3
